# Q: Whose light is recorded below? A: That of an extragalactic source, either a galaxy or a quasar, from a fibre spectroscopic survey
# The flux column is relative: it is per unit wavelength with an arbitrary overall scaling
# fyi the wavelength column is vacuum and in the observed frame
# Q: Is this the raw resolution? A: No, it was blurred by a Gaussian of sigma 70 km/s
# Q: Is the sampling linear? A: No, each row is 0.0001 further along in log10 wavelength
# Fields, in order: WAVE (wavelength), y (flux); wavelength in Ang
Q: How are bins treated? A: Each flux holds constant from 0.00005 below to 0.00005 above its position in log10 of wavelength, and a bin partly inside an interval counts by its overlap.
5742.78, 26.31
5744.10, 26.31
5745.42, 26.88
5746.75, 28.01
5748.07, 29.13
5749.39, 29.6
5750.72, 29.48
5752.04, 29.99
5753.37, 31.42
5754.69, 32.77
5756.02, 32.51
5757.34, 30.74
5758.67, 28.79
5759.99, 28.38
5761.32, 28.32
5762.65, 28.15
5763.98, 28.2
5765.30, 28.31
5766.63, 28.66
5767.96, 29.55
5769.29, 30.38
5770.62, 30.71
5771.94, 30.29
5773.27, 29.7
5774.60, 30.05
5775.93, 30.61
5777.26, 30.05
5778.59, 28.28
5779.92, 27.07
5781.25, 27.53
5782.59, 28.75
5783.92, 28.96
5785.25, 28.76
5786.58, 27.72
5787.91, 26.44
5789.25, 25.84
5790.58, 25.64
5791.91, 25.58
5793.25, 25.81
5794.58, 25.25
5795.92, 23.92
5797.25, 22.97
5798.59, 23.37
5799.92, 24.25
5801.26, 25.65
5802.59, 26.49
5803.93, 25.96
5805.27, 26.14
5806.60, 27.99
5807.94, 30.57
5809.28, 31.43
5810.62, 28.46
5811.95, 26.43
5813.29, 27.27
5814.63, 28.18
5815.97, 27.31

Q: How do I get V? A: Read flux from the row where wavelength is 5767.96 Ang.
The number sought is 29.55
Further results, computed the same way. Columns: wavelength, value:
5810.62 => 28.46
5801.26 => 25.65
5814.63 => 28.18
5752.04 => 29.99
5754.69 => 32.77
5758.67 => 28.79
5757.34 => 30.74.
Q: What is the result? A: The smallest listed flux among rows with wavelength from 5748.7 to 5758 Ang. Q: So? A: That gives 29.48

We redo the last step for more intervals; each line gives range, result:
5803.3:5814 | 25.96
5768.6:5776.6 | 29.7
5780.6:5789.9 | 25.84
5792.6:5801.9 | 22.97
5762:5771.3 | 28.15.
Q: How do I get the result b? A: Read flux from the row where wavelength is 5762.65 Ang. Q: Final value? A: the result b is 28.15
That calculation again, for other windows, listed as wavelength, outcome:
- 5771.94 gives 30.29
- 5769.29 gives 30.38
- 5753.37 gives 31.42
